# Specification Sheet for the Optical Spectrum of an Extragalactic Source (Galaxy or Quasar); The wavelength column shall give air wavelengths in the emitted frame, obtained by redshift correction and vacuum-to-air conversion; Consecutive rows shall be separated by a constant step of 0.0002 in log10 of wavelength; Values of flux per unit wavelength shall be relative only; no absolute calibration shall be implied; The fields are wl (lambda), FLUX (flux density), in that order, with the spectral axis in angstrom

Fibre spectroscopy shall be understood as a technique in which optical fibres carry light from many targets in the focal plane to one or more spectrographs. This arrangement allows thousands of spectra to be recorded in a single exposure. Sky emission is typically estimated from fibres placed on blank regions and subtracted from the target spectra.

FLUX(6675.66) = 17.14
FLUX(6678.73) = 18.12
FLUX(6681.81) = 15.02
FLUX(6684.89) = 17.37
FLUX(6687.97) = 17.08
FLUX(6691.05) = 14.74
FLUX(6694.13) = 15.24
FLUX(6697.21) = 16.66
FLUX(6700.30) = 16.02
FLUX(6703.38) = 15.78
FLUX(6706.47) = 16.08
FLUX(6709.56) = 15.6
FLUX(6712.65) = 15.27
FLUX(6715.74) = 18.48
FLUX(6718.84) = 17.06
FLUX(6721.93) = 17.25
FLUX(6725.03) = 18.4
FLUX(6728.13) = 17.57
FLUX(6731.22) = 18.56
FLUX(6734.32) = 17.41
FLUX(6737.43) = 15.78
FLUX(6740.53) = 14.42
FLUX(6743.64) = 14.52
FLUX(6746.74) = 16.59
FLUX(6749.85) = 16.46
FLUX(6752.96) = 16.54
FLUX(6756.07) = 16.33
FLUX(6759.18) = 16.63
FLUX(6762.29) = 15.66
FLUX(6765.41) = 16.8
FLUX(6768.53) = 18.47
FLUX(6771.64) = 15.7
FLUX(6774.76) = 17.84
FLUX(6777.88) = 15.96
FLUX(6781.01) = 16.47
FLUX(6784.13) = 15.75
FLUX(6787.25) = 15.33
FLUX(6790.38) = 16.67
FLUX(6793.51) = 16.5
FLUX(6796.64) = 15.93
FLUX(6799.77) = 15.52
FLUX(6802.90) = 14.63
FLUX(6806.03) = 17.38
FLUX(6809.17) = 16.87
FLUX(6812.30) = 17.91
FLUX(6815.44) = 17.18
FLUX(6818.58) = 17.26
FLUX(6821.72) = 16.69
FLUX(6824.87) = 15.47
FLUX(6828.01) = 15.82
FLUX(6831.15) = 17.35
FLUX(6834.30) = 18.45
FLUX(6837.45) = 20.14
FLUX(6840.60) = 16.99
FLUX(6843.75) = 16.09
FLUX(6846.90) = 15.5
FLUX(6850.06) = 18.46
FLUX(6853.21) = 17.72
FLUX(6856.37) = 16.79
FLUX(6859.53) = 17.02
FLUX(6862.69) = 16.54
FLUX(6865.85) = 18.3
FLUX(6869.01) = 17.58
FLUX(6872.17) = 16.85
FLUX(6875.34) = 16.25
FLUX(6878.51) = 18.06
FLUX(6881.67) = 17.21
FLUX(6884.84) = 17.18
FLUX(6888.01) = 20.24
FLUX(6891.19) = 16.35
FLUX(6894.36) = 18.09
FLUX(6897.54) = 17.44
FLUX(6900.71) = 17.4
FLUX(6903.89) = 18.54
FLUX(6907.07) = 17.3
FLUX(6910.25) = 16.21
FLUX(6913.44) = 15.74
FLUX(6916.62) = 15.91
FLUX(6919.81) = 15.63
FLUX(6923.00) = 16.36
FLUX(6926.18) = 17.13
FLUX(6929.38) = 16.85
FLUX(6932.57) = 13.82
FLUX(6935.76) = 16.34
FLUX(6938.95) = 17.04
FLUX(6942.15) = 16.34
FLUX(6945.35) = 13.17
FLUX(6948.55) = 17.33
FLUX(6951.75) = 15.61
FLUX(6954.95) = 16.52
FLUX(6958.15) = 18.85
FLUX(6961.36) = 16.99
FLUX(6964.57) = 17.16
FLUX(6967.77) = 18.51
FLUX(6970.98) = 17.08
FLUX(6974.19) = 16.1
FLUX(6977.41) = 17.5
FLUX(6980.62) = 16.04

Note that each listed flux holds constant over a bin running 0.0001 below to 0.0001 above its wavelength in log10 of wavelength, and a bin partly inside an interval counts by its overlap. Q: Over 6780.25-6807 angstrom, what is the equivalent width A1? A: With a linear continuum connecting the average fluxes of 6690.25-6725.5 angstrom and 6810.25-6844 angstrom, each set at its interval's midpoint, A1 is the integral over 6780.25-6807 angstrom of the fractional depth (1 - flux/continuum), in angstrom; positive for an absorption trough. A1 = 1.6 angstrom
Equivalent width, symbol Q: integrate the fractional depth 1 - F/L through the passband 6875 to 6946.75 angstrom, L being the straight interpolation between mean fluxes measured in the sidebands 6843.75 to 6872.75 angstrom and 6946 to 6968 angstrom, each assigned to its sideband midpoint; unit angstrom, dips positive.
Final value 1.5 angstrom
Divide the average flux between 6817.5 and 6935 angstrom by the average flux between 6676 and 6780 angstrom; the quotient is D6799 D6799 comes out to 1.0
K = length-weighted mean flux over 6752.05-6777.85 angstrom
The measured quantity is 16.7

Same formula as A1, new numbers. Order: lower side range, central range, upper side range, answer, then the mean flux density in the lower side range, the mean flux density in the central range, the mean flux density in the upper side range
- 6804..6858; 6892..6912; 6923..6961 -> -1.0 angstrom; 17.2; 17.4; 16.3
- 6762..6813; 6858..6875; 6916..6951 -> -1.0 angstrom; 16.4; 17.2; 16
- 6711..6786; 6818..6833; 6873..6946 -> 0.2 angstrom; 16.7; 16.5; 16.8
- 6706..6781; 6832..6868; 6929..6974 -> -1.9 angstrom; 16.6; 17.5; 16.5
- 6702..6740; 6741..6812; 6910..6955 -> 1.4 angstrom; 16.9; 16.3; 16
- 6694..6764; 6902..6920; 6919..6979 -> -0.1 angstrom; 16.5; 16.6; 16.6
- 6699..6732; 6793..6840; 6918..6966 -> -0.7 angstrom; 16.9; 16.9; 16.3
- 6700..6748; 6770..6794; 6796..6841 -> 0.7 angstrom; 16.6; 16.3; 16.9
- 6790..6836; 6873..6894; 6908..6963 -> -1.5 angstrom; 16.7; 17.6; 16.2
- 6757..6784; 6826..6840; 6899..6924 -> -1.0 angstrom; 16.6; 17.8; 16.6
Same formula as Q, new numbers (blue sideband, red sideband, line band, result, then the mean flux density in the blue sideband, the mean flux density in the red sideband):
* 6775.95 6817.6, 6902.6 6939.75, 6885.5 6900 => -1.4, 16.3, 16.4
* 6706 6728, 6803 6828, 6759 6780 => 0.2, 17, 16.8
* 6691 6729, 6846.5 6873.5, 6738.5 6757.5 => 1.0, 16.5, 17.3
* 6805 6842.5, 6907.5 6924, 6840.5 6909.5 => -3.2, 17.3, 16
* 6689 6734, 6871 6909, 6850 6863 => 0.1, 16.7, 17.6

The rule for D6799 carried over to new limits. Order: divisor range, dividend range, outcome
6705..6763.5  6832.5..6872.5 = 1.05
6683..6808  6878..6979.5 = 1.03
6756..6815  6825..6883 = 1.05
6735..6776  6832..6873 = 1.07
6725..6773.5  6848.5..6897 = 1.06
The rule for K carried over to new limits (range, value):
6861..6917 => 17.3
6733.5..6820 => 16.4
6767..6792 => 16.5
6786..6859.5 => 16.8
